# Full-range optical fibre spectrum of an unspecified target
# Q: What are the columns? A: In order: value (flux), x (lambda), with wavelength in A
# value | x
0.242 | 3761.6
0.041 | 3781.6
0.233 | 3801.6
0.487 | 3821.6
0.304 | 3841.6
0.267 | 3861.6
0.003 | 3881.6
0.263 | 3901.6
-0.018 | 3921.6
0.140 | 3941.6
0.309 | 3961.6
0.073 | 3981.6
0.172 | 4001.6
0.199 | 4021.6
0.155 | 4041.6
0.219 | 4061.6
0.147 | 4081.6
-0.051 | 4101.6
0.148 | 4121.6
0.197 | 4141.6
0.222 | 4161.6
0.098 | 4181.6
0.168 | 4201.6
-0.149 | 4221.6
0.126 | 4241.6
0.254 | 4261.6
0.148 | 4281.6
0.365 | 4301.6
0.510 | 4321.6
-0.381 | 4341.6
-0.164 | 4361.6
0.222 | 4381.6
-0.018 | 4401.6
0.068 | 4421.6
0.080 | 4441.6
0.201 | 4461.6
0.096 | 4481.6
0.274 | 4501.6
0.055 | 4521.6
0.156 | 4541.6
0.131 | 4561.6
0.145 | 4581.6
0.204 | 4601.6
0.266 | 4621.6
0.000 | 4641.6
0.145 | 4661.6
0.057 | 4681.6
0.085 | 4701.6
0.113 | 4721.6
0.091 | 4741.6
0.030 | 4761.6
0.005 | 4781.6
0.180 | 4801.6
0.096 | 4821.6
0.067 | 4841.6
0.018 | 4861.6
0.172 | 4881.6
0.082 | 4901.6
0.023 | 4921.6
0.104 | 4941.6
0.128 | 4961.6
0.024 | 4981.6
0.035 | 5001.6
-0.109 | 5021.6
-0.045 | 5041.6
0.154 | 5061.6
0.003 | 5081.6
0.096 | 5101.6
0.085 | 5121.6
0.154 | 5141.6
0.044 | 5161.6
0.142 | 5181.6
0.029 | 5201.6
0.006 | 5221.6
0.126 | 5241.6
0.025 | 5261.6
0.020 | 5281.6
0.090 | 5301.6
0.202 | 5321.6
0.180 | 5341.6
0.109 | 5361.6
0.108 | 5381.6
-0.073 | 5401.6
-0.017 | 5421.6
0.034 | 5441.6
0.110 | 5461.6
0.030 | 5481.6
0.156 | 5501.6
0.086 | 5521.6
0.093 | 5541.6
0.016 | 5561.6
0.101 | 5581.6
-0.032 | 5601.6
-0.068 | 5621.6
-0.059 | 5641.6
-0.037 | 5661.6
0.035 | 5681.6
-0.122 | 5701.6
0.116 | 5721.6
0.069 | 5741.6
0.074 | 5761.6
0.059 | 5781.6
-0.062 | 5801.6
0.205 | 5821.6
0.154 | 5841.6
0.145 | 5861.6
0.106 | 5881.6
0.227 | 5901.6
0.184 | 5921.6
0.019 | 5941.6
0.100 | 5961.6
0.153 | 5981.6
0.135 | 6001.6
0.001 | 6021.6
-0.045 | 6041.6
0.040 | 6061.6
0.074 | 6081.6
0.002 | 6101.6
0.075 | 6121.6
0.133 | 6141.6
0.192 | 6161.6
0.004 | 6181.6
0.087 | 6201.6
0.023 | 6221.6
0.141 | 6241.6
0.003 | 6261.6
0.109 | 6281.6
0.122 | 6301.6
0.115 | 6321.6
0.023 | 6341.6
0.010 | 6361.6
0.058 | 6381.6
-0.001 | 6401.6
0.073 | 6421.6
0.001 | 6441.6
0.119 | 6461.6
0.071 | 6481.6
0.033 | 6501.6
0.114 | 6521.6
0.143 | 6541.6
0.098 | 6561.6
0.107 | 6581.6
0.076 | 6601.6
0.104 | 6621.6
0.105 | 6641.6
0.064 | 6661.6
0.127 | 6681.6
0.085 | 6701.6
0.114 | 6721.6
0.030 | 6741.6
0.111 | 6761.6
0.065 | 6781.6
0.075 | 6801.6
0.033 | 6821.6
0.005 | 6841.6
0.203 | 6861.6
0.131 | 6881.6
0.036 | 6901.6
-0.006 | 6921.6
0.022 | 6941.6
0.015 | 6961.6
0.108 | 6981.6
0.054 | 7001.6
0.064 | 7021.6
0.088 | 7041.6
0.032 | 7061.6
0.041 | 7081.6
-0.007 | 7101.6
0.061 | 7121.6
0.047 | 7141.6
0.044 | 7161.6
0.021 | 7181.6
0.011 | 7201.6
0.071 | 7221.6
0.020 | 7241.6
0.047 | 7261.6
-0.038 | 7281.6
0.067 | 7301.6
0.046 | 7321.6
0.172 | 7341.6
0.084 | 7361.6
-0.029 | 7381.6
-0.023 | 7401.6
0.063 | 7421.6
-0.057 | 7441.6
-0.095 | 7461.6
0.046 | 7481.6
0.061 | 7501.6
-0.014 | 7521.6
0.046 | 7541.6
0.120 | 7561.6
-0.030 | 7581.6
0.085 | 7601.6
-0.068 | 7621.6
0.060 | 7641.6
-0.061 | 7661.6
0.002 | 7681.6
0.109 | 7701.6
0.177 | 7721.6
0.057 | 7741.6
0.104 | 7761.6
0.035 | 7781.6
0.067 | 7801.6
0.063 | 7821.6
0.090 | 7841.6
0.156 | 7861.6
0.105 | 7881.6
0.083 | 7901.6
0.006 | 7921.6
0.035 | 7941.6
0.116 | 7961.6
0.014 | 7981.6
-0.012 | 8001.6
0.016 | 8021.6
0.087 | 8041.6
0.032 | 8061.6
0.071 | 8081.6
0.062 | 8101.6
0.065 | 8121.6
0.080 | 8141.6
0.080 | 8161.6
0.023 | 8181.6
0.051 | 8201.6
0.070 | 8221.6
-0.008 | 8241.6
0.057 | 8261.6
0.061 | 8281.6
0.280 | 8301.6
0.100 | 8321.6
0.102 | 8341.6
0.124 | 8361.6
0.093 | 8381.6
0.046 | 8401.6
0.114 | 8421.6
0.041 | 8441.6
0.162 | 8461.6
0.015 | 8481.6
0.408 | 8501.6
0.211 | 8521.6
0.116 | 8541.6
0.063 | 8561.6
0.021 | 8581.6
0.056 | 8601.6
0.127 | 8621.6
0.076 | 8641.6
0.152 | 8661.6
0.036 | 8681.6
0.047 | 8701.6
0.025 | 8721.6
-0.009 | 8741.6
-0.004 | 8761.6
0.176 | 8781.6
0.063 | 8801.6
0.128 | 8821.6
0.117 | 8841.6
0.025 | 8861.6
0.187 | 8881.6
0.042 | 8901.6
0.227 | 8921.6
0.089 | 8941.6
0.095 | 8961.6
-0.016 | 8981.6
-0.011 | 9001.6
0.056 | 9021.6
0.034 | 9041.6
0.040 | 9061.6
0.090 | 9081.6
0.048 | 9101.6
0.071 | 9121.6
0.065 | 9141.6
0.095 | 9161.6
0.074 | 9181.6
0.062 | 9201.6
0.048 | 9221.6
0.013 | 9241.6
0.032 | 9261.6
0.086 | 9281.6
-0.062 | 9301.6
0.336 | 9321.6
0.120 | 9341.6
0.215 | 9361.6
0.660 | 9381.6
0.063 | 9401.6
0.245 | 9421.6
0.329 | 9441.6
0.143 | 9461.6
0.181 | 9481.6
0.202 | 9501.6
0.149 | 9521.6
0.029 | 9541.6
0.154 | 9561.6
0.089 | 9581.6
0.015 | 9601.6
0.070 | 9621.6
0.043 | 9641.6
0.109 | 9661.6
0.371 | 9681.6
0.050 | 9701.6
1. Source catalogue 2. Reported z 1.282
